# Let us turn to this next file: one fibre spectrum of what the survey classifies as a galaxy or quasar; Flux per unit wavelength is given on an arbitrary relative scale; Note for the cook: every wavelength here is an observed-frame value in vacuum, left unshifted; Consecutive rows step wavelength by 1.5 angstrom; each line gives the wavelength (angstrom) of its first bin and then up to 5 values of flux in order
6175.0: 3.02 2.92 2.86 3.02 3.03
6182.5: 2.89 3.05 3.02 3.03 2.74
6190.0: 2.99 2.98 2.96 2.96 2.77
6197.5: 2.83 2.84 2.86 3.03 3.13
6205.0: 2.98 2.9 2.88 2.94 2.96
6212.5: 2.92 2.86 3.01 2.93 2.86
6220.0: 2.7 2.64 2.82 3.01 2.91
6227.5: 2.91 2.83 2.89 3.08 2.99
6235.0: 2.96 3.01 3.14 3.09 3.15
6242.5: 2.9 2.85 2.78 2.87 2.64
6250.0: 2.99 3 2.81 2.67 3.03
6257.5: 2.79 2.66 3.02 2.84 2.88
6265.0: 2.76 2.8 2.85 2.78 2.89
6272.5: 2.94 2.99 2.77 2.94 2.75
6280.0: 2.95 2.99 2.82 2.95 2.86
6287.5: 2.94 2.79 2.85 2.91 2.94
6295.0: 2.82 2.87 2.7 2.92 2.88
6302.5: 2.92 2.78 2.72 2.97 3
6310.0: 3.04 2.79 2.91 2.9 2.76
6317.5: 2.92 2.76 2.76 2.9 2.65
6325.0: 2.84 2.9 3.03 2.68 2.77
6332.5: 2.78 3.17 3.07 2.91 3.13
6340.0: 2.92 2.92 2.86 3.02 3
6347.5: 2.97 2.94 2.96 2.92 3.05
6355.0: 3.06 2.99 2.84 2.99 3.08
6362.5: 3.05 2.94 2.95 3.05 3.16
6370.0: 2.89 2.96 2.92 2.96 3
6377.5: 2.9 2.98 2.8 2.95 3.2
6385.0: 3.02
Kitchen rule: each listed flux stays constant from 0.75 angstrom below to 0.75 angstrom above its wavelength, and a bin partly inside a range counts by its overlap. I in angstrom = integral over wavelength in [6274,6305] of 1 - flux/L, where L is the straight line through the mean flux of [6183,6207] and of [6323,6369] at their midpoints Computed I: 0.9 angstrom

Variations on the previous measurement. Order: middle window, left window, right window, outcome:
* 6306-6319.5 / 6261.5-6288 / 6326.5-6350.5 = 0.1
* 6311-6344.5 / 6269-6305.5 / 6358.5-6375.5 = 0.6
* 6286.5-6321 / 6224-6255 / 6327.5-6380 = 1.0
